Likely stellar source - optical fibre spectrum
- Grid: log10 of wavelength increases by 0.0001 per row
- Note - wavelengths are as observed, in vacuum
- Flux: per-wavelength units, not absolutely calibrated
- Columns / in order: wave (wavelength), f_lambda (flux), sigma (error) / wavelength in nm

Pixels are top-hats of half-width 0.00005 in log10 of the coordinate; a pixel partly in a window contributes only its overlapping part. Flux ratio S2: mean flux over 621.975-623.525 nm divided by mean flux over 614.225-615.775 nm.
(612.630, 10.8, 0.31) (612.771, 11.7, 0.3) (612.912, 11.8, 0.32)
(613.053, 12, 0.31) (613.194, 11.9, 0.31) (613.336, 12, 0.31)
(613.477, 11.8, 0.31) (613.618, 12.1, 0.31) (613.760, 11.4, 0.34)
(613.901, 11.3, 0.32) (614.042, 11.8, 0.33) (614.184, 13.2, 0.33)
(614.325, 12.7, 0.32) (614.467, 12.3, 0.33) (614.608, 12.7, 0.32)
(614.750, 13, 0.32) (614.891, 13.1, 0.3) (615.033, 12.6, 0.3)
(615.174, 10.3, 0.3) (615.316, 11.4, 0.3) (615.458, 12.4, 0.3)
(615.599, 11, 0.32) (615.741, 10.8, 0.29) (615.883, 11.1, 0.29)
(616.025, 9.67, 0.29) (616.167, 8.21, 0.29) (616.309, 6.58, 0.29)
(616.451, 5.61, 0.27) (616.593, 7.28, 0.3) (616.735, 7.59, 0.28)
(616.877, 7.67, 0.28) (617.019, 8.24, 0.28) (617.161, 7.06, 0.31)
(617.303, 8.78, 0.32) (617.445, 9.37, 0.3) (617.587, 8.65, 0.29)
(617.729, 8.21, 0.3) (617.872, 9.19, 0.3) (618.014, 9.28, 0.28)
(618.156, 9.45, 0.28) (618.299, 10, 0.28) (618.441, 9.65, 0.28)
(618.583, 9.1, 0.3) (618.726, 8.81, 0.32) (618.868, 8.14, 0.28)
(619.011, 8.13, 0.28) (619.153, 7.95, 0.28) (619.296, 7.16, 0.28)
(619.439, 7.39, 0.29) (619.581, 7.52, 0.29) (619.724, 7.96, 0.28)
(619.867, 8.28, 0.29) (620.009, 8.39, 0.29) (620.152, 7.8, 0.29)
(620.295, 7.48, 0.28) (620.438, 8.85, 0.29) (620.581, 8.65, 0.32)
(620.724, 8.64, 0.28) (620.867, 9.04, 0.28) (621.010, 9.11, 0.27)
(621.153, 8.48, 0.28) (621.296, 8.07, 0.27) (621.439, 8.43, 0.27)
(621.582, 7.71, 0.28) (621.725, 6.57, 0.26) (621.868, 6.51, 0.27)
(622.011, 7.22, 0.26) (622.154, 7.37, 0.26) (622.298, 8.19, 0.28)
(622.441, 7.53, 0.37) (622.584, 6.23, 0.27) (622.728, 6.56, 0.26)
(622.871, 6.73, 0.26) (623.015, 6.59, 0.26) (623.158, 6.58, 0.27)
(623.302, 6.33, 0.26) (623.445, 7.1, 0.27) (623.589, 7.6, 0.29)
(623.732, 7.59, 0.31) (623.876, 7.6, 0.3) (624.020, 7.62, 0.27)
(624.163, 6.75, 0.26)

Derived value 0.57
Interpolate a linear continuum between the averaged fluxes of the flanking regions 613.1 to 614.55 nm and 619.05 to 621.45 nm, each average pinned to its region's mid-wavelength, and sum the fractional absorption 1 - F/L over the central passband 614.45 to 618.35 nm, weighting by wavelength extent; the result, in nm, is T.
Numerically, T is 0.33 nm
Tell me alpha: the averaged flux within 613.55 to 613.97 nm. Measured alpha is 11.6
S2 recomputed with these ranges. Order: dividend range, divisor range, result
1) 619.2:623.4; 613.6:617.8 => 0.75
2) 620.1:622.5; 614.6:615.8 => 0.67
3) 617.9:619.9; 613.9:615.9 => 0.71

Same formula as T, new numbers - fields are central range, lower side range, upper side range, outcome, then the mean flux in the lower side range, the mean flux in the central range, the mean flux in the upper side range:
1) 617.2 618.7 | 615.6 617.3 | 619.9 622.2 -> -0.16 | 8.3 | 9.11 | 8.03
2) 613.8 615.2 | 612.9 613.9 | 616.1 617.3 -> -0.28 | 11.8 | 12.4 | 7.36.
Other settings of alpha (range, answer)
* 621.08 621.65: 8.18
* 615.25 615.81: 11.4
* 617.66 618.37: 9.22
